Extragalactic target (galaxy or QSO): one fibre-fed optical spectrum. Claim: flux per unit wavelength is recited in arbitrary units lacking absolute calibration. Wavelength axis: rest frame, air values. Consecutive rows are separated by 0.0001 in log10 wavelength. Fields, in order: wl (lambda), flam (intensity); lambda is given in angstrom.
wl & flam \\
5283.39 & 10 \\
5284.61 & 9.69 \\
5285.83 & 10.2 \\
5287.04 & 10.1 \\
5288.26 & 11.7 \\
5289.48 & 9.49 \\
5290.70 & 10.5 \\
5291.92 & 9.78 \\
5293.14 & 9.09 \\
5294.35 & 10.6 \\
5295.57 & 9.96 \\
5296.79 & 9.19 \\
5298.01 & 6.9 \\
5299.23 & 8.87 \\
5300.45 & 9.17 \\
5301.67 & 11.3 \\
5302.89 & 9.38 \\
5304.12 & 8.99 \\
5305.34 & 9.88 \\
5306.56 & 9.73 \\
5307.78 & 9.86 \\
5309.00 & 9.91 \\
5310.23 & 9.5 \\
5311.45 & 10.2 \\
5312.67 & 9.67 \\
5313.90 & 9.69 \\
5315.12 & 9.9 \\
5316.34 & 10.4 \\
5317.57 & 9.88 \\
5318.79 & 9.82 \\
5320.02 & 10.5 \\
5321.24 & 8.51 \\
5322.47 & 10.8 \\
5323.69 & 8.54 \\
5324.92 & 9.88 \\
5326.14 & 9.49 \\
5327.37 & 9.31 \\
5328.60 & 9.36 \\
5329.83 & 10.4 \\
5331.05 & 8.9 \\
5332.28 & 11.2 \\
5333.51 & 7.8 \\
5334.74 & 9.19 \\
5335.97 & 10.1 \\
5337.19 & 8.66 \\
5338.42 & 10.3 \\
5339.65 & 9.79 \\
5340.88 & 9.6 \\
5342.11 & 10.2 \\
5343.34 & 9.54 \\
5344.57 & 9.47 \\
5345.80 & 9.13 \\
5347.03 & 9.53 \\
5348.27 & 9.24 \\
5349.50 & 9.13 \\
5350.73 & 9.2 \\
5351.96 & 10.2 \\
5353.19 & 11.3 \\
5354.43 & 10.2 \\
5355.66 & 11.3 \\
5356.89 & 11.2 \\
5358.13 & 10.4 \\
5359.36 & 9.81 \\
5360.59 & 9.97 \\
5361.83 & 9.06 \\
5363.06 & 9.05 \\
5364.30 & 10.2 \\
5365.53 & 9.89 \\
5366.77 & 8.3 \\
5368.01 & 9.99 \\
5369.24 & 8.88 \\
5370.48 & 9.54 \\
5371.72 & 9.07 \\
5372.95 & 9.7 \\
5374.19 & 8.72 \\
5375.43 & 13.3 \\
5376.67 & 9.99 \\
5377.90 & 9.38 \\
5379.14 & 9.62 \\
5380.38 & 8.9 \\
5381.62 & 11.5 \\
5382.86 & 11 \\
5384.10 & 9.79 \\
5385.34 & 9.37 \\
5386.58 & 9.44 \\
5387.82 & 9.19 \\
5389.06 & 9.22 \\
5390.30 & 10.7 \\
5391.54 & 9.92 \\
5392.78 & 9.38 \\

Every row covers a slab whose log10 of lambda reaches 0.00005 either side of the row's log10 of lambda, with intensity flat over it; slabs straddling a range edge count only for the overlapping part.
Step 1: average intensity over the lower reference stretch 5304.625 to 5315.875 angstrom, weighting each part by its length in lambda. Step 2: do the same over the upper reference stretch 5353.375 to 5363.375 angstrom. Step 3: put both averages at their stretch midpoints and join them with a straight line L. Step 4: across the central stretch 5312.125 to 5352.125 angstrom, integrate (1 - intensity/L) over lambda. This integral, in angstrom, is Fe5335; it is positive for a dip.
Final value 1.5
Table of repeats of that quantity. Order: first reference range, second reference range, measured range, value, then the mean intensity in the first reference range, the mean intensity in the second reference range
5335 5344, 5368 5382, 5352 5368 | -0.4 angstrom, 9.72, 9.85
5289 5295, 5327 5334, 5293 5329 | 0.4 angstrom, 9.91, 9.53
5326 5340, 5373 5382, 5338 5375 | 0.4 angstrom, 9.54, 10.1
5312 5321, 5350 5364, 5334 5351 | 1.0 angstrom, 9.92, 10.1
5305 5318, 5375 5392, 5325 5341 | 0.6 angstrom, 9.87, 10.1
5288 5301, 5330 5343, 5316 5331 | -0.2 angstrom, 9.51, 9.61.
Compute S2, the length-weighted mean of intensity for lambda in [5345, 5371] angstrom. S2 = 9.78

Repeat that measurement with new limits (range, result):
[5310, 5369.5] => 9.73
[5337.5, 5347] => 9.67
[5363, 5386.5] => 9.81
